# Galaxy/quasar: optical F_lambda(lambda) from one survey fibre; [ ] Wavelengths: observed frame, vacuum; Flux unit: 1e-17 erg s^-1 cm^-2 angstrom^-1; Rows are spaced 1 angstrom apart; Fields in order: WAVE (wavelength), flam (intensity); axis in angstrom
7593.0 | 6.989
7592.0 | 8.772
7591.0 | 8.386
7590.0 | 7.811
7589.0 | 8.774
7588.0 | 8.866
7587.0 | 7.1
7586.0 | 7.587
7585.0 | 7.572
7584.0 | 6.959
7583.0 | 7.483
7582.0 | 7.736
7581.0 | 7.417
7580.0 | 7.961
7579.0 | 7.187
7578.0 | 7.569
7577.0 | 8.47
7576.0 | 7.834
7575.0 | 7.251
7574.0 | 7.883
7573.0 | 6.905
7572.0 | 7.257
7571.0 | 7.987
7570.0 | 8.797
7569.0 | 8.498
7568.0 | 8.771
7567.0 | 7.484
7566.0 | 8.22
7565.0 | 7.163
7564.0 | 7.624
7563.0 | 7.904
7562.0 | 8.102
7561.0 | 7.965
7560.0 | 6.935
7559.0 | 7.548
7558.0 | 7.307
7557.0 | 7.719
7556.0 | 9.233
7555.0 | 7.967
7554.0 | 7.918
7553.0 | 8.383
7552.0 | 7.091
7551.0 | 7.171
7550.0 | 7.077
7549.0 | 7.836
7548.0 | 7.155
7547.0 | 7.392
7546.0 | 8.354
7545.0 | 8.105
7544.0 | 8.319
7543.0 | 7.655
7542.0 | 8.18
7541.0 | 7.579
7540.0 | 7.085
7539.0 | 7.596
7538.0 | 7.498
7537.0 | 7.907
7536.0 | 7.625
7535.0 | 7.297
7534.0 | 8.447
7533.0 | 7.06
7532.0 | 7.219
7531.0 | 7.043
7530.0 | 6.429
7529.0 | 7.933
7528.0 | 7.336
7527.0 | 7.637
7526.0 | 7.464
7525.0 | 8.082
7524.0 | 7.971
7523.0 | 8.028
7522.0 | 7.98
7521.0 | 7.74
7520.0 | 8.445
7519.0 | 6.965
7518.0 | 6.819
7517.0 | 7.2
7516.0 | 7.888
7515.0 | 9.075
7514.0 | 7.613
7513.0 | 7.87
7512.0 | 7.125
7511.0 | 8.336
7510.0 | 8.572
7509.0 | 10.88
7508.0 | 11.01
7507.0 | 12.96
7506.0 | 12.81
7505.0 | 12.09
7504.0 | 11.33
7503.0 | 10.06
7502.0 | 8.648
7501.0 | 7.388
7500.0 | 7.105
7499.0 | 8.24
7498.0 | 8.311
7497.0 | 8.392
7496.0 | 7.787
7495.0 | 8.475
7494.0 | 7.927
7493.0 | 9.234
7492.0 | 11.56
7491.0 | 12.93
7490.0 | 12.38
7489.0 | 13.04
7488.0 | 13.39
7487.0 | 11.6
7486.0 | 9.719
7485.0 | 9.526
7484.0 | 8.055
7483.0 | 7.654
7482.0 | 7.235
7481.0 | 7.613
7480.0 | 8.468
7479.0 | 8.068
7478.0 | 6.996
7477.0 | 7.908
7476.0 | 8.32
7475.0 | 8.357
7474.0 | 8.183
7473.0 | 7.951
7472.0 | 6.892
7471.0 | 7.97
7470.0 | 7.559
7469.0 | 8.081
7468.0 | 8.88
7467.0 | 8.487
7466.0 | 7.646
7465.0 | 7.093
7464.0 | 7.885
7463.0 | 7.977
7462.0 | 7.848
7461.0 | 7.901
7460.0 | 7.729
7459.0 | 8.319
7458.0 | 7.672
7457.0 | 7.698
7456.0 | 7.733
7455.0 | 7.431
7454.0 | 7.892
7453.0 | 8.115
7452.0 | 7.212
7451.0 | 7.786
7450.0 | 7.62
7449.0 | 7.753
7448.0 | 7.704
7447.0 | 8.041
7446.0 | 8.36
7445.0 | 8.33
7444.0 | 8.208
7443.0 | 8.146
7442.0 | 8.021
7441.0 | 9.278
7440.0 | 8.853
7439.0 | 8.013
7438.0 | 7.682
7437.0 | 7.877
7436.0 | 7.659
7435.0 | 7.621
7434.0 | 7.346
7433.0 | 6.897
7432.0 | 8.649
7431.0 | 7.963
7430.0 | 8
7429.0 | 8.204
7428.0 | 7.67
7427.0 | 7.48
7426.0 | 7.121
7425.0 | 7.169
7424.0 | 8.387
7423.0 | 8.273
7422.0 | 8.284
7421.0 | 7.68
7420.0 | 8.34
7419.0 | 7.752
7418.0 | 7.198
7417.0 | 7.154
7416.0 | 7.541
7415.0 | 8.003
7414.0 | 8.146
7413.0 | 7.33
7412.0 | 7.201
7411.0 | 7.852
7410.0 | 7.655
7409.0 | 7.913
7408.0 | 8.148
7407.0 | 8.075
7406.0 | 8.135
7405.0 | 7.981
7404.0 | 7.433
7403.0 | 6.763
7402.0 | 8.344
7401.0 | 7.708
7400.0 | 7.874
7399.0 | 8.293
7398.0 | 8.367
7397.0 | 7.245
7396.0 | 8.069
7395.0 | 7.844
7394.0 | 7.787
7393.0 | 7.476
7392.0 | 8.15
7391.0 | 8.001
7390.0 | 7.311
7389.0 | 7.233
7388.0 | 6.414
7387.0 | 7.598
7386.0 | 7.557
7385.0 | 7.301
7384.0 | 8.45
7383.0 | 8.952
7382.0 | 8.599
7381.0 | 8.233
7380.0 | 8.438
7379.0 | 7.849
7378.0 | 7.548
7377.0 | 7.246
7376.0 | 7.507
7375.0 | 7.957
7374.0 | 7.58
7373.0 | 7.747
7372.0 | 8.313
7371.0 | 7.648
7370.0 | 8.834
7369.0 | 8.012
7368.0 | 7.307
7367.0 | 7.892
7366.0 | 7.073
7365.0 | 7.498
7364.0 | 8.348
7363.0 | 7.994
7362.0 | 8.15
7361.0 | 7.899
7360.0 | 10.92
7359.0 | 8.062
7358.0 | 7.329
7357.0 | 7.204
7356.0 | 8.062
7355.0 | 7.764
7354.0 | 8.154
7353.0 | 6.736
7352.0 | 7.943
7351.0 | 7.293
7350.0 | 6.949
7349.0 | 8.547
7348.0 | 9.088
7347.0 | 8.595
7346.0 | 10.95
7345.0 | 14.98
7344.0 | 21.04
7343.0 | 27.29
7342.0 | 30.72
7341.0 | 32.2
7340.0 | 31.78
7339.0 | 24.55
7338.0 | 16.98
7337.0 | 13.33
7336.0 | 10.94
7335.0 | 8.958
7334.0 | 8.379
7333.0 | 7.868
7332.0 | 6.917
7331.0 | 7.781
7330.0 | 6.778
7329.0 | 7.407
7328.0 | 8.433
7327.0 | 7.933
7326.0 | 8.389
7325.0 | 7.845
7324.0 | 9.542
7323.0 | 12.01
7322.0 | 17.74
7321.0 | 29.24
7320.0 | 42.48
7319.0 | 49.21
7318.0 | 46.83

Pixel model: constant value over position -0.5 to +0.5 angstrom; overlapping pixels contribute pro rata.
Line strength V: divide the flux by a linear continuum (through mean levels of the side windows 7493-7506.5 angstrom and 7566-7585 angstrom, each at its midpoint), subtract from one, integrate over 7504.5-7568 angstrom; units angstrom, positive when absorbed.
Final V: 3.2 angstrom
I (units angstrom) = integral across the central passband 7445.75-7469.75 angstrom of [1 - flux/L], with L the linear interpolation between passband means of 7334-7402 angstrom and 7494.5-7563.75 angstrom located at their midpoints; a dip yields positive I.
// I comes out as 3.0 angstrom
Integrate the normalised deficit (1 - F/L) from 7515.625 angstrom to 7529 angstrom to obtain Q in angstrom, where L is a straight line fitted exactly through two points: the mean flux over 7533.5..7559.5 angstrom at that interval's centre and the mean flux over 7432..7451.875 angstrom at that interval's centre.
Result 0.22 angstrom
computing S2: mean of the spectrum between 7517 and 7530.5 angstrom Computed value 7.59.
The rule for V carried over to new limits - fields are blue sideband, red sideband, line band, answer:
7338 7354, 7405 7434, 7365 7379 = 5.8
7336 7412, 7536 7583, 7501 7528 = -1.8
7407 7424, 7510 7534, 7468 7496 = -4.9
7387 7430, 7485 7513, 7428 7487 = 6.3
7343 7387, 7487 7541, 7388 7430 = 4.6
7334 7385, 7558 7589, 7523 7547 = 1.9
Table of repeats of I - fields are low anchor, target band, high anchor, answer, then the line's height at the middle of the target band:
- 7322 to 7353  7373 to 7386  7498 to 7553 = 4.3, 11.9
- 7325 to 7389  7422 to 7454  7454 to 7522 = 4.7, 9.3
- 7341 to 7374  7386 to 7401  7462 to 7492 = 3.3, 9.87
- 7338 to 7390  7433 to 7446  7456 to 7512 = 2.0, 9.53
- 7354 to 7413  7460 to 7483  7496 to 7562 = 0.5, 8.03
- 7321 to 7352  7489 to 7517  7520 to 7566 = -2.2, 8.82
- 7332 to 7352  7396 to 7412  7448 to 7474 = 5.0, 11.4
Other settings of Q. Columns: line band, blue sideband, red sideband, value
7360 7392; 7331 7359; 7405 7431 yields 8.78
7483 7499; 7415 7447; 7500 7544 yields -3.61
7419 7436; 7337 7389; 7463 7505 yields 3.30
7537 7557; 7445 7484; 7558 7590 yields 0.03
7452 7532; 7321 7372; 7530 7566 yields 0.91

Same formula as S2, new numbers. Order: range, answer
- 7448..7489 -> 8.21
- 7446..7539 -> 8.44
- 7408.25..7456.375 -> 7.85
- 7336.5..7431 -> 9.39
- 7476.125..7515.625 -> 9.4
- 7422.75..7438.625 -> 7.74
